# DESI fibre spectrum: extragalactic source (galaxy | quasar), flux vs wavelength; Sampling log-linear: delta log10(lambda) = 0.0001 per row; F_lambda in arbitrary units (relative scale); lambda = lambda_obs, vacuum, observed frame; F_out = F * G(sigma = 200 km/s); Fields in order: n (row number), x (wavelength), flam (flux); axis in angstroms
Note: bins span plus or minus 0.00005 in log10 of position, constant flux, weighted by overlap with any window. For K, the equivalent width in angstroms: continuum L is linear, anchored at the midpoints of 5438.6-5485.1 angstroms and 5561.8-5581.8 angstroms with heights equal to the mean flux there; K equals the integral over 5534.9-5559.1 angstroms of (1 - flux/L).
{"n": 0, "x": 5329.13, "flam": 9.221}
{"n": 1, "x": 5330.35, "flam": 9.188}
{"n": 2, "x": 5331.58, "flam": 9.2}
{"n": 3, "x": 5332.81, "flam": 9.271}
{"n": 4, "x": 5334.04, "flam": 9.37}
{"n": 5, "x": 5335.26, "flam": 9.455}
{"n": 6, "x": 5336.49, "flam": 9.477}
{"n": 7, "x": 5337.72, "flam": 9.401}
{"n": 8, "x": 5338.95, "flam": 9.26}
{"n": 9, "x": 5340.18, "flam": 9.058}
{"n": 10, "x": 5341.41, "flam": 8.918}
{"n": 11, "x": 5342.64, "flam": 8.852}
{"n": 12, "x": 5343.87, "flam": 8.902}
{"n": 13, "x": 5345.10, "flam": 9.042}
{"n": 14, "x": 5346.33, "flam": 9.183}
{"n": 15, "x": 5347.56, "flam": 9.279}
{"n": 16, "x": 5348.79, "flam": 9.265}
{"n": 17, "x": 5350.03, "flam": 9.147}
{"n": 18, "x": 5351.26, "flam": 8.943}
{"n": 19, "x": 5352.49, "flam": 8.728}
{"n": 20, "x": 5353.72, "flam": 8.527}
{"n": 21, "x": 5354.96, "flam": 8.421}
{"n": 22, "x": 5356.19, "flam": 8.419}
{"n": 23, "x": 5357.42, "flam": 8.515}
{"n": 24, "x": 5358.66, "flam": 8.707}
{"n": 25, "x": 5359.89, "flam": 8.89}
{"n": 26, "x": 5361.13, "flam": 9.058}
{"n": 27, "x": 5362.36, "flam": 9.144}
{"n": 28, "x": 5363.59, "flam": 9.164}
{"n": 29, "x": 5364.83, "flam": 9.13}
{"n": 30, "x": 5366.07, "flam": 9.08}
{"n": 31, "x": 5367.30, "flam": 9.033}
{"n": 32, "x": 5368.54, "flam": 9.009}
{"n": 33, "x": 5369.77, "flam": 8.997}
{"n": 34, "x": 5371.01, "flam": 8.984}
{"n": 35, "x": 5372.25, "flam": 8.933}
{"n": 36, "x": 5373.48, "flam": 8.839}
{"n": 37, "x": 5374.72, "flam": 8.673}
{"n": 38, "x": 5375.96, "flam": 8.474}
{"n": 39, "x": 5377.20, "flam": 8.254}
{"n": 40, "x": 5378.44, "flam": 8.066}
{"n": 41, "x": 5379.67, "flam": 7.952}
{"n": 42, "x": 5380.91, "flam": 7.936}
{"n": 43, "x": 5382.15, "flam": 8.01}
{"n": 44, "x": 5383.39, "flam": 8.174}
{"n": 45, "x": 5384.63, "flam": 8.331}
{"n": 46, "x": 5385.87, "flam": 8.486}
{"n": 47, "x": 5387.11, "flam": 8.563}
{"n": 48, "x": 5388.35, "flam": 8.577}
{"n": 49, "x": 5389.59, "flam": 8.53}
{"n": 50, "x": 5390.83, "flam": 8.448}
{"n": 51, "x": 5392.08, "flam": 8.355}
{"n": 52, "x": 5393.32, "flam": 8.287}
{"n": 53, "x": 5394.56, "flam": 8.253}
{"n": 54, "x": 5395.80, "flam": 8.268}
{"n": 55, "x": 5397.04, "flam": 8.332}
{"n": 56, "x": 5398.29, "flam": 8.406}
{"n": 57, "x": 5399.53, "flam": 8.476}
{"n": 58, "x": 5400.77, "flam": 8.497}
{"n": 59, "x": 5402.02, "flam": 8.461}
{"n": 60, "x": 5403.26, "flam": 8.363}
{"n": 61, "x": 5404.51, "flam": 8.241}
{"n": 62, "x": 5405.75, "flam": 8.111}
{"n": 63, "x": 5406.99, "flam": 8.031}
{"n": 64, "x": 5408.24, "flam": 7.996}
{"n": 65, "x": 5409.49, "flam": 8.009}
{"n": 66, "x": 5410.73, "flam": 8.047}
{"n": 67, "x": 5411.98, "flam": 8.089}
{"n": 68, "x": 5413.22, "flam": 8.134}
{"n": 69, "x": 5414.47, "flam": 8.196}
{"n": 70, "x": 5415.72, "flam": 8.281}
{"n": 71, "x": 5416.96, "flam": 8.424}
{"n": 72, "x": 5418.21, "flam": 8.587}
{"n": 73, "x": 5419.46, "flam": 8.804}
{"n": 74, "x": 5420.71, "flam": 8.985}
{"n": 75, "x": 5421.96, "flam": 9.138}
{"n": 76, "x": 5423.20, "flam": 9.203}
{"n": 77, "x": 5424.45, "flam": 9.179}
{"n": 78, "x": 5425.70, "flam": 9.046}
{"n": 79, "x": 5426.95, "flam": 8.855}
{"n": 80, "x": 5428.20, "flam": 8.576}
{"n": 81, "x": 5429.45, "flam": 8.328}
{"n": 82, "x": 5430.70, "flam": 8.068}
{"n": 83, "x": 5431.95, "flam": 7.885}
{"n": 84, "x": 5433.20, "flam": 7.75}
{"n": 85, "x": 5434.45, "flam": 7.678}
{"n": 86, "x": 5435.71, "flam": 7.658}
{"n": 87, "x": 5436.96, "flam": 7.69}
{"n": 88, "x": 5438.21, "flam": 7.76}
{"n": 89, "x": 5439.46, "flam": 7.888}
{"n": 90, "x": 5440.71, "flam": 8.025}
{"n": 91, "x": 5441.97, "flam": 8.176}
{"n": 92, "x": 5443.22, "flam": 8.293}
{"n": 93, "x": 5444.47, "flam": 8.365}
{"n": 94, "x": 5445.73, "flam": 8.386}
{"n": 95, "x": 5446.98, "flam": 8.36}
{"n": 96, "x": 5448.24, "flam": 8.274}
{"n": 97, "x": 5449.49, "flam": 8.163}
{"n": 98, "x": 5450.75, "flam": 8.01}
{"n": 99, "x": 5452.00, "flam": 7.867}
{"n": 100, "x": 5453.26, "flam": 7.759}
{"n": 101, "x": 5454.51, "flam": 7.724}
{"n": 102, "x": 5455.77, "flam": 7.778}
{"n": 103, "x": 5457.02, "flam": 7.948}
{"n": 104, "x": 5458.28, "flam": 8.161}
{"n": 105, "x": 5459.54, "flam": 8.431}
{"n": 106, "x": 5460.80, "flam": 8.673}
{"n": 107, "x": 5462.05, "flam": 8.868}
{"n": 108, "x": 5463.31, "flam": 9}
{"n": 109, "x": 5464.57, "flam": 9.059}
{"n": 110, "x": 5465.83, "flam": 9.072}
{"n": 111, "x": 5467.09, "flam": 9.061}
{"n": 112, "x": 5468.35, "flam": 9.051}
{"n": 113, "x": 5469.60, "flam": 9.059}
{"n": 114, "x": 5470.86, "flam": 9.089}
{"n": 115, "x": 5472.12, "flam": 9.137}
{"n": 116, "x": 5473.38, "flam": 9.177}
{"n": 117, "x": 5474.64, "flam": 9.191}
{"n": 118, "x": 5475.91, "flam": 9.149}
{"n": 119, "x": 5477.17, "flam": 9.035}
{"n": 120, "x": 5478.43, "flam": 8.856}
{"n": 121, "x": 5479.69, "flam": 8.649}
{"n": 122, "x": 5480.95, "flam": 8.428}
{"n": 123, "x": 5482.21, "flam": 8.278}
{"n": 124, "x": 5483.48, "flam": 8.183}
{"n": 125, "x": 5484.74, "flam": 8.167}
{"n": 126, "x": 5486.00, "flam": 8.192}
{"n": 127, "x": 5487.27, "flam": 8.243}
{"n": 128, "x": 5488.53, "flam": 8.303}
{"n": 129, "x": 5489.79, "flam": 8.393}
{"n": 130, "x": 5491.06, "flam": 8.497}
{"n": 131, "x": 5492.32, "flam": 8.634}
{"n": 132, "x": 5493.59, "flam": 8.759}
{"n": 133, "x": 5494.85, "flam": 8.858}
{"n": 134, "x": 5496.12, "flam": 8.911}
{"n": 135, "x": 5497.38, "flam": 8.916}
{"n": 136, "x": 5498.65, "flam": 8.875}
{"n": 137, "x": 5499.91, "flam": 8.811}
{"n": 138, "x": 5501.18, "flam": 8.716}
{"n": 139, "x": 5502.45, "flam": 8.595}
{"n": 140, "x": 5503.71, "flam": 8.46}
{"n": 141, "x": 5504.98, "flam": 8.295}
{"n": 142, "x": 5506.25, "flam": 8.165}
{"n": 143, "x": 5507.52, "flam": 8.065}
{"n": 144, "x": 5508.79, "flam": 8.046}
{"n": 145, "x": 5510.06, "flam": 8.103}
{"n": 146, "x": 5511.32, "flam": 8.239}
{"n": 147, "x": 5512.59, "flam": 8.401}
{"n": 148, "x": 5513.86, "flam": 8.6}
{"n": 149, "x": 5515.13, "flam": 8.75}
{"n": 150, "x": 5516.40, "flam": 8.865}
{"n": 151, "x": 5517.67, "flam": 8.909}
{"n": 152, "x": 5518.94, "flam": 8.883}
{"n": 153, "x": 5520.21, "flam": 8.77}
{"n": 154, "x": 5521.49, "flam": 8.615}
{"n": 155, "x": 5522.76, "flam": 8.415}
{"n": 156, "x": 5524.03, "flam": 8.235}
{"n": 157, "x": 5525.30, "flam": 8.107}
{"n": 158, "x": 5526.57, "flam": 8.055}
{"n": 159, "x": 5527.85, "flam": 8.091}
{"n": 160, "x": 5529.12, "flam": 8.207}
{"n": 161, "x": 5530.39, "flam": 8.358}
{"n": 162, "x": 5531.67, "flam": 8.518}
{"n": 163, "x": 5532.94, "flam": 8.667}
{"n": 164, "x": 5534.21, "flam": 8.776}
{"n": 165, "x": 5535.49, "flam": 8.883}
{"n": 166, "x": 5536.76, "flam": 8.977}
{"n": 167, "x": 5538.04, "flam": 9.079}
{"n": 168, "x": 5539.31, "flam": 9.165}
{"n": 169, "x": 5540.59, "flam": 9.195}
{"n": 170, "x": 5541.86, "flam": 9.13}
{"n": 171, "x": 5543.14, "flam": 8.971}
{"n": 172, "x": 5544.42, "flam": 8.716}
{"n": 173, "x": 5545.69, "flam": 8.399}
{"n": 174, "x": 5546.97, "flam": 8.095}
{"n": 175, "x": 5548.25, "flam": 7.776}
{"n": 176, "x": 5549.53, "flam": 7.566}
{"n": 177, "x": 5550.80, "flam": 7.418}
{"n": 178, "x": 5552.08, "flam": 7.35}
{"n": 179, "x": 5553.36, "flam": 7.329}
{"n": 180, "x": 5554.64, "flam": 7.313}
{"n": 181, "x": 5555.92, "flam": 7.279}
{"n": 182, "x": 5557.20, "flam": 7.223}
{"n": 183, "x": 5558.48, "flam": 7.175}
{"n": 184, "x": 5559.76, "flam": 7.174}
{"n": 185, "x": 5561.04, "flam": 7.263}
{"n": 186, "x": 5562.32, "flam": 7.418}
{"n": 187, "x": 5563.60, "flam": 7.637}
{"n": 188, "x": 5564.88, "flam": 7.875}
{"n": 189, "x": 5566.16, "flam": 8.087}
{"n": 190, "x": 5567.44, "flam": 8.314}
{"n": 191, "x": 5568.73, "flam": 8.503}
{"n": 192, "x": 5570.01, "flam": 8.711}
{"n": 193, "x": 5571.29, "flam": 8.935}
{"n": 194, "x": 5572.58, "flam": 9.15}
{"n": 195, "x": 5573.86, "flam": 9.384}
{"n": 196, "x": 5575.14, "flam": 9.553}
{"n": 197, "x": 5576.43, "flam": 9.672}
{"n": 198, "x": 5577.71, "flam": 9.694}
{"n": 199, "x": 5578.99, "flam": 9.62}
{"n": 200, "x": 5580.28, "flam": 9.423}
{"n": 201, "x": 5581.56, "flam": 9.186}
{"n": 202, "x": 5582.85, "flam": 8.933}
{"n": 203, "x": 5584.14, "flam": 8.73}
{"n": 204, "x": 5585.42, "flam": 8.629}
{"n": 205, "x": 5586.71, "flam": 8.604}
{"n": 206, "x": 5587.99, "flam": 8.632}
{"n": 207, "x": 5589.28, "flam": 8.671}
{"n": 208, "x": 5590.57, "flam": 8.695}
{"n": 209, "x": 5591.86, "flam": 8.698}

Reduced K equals 1.64 angstroms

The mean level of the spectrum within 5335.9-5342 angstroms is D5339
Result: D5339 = 9.22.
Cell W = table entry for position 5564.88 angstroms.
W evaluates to 7.875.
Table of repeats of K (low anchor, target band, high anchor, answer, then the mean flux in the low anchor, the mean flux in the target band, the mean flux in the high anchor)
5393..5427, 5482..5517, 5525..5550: 0.2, 8.45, 8.48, 8.55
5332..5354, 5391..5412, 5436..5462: 0.7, 9.13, 8.25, 8.1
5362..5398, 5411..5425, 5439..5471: -0.2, 8.55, 8.62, 8.4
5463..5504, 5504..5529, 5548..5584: 0.5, 8.75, 8.4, 8.26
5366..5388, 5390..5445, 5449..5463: 0.2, 8.53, 8.31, 8.15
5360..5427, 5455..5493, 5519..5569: -1.5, 8.53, 8.65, 8.16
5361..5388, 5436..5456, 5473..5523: 1.3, 8.64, 8.03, 8.58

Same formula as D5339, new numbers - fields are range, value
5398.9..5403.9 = 8.45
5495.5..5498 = 8.93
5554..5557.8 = 7.27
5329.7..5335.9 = 9.31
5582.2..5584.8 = 8.82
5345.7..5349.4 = 9.25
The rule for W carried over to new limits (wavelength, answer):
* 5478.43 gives 8.856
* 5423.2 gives 9.203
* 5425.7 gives 9.046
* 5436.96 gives 7.69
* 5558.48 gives 7.175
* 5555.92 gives 7.279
